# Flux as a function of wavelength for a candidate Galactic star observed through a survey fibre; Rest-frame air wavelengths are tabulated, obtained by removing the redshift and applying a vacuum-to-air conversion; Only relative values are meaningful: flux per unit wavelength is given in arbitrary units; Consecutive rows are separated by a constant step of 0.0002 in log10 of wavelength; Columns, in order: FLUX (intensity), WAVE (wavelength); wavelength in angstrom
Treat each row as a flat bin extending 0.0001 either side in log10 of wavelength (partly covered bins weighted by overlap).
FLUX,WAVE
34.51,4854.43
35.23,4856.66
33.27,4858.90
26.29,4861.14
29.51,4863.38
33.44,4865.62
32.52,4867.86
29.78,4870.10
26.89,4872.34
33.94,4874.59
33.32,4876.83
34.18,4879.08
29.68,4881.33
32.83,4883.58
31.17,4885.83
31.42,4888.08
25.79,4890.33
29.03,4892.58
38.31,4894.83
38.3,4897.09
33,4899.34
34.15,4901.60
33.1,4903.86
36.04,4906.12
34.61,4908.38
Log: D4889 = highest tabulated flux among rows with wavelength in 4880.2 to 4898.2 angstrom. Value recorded 38.31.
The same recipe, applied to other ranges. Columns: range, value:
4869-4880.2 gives 34.18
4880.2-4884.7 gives 32.83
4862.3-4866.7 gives 33.44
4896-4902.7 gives 38.3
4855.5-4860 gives 35.23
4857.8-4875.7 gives 33.94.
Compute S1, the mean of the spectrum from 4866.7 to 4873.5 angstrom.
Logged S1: 29.8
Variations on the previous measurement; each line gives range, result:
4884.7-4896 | 31.2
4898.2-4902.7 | 33.6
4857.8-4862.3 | 29.7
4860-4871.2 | 30.3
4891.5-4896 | 33.7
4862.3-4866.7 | 31.5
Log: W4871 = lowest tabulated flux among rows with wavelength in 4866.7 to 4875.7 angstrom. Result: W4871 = 26.89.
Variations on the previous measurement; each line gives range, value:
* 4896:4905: 33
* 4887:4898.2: 25.79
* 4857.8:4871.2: 26.29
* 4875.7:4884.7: 29.68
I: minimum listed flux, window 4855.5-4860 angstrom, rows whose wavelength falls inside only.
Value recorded 33.27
